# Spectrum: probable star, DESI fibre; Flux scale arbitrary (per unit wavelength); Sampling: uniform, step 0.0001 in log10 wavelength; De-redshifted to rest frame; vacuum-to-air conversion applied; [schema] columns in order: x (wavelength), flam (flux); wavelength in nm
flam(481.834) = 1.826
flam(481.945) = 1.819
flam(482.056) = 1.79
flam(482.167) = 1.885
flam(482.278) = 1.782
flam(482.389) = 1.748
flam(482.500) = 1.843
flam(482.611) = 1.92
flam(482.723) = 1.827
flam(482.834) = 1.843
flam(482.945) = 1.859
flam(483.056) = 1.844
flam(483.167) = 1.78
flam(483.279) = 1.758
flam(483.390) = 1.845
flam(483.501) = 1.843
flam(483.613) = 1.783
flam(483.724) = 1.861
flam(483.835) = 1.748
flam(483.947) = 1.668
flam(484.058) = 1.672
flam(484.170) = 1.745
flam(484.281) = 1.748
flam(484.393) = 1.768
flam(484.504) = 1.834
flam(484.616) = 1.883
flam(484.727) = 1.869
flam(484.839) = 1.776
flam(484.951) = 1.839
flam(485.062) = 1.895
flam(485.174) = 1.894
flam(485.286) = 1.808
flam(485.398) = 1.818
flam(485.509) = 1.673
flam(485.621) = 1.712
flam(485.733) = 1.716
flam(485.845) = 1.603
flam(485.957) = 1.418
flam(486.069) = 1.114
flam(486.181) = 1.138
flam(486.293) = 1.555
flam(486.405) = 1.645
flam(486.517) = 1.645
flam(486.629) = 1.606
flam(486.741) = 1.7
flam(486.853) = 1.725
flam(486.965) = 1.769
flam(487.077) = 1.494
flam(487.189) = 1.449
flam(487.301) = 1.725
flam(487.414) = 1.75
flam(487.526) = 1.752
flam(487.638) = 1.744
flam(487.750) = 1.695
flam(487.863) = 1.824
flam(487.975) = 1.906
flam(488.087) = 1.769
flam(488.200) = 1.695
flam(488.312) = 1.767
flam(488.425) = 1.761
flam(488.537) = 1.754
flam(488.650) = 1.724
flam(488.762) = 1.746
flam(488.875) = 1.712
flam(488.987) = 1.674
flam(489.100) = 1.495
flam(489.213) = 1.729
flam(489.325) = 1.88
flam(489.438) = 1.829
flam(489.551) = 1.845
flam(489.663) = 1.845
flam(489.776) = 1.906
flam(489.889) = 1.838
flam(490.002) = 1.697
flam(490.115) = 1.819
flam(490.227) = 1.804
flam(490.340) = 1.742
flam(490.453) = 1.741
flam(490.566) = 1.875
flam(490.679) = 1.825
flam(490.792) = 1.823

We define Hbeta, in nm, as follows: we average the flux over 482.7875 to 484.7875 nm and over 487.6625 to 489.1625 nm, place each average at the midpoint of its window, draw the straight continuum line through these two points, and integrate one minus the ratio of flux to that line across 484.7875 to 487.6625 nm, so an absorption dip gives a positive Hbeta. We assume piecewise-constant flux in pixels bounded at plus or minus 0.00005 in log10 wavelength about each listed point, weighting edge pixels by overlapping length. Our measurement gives 0.18 nm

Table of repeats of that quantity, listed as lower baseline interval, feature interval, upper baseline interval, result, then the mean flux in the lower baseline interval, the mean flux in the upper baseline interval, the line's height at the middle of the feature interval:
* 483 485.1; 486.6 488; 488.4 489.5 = 0.04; 1.8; 1.73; 1.75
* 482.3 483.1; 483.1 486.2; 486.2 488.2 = 0.07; 1.84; 1.68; 1.77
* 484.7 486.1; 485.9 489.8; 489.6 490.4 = 0.19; 1.71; 1.81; 1.76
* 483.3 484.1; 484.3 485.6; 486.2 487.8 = -0.07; 1.78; 1.65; 1.73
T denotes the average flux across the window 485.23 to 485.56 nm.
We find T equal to 1.77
